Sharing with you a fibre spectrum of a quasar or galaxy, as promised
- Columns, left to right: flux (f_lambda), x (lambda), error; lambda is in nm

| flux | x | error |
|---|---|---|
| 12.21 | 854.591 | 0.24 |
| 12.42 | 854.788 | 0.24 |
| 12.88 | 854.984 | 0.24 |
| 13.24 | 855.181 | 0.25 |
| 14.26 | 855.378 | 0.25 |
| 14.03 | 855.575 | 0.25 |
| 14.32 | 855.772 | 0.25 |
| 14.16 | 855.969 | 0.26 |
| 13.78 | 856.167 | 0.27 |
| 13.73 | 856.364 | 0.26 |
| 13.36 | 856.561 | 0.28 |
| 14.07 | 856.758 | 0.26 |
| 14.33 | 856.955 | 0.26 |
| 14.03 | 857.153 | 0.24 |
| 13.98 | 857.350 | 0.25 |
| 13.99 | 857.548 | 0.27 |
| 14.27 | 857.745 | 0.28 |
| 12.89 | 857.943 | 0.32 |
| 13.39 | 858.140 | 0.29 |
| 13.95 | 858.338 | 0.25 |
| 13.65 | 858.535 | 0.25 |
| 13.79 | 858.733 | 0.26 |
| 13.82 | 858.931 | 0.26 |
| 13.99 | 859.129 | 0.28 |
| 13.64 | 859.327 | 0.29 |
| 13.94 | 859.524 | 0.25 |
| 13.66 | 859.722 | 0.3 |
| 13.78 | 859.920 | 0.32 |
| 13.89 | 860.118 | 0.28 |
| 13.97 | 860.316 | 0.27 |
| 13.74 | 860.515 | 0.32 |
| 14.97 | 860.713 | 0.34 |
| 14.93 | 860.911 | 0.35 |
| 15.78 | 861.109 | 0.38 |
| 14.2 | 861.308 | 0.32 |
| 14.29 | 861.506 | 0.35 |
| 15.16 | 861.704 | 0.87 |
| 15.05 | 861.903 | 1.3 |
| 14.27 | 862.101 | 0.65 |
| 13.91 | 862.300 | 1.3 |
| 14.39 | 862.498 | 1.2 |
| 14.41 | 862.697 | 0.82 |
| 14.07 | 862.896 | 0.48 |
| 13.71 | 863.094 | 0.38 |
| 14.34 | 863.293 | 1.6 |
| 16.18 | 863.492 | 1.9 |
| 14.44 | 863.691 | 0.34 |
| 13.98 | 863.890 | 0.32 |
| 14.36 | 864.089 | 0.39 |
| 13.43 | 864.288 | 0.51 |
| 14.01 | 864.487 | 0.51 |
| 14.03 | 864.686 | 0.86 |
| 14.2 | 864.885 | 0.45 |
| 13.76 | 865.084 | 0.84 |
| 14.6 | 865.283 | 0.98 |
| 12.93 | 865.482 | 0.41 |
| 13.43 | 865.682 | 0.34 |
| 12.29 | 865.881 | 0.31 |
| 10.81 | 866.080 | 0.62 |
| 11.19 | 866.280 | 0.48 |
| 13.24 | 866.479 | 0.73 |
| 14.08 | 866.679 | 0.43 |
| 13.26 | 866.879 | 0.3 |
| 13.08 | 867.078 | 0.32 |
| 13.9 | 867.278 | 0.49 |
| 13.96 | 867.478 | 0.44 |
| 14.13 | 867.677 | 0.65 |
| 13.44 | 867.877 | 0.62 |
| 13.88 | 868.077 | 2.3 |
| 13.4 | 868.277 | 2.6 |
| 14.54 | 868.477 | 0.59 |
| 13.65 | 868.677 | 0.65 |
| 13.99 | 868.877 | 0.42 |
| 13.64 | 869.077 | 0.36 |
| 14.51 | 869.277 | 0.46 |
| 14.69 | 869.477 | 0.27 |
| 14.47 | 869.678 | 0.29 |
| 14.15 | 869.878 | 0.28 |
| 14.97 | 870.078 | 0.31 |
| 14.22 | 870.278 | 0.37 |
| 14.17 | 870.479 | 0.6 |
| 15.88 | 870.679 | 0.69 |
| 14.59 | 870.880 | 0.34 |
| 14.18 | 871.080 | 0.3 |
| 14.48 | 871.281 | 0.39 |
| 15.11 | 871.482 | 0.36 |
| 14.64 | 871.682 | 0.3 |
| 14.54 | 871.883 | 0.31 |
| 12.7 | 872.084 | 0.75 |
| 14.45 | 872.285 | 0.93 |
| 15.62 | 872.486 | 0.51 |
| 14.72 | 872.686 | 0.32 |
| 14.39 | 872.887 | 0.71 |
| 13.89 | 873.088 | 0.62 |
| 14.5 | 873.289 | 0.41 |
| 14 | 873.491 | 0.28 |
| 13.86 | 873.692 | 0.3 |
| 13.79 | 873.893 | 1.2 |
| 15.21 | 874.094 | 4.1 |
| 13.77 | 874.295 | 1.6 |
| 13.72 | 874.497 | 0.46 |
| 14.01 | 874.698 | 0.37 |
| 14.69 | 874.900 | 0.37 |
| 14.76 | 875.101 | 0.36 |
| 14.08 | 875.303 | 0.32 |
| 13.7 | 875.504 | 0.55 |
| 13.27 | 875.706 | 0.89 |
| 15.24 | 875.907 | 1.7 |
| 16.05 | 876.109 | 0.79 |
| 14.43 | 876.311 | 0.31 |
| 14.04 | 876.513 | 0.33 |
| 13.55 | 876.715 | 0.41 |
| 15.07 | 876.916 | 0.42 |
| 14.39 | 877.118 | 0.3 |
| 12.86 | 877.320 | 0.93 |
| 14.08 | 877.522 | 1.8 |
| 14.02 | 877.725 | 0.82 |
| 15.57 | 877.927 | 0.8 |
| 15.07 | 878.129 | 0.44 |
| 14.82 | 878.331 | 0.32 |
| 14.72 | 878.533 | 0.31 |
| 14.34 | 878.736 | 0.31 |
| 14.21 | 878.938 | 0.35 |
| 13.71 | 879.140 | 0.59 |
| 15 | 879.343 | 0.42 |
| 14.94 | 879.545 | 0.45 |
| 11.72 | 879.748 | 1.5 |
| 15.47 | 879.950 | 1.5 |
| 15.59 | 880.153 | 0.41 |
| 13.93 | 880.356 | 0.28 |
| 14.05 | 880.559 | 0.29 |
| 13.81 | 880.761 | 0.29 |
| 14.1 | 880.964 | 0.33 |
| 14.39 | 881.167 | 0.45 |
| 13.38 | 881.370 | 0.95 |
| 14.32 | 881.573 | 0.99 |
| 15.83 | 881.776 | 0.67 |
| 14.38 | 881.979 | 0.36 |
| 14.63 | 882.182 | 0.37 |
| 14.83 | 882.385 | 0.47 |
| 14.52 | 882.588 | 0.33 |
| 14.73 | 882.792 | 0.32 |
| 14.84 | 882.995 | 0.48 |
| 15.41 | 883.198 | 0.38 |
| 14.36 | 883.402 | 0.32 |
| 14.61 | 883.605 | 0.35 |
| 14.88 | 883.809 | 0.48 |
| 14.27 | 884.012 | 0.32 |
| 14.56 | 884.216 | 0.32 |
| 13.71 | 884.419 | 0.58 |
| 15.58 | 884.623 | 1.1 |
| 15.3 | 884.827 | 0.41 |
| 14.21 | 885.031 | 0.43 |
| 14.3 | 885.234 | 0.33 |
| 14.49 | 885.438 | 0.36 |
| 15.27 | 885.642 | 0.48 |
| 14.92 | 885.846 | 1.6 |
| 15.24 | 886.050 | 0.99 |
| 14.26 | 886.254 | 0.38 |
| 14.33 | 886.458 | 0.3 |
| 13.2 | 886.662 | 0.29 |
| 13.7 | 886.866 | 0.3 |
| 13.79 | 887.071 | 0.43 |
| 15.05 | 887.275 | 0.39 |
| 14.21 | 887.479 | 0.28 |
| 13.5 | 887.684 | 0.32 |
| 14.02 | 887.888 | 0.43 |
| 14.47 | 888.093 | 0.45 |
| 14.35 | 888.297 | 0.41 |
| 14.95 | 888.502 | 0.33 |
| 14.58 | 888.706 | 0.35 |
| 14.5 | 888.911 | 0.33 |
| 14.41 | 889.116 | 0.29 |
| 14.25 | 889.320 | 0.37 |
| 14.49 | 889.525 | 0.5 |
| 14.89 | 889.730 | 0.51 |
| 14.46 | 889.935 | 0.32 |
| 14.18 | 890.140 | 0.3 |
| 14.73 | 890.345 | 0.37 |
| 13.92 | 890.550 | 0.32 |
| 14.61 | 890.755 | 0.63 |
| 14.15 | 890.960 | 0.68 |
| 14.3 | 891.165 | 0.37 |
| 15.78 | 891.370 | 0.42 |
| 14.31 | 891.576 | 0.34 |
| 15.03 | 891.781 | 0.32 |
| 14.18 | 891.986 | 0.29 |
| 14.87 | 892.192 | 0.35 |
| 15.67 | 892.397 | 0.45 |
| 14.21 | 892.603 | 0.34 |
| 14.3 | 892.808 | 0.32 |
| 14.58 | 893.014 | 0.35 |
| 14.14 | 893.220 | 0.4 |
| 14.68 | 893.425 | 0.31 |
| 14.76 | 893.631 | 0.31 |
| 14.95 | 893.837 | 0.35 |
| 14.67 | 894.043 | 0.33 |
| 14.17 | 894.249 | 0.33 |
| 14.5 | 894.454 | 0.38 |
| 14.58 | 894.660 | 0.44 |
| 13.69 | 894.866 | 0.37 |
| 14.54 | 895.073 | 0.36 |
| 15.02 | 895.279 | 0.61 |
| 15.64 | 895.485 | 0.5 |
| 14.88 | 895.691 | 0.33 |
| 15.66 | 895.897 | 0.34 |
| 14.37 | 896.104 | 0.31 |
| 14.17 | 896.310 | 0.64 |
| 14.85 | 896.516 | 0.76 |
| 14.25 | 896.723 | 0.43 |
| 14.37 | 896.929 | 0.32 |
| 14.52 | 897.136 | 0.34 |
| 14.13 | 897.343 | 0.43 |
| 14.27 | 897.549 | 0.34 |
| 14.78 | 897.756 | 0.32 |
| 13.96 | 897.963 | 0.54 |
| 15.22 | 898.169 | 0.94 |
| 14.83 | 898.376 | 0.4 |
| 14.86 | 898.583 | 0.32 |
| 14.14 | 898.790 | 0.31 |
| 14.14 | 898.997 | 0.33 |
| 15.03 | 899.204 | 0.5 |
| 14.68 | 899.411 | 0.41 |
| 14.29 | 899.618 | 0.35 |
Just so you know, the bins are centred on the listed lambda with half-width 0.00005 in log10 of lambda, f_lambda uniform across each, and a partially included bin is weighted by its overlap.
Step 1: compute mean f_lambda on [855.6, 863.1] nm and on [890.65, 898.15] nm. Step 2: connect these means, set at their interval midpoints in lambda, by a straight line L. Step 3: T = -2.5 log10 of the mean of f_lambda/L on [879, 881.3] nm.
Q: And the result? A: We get 0.01 mag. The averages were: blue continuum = 14.1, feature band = 14.2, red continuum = 14.6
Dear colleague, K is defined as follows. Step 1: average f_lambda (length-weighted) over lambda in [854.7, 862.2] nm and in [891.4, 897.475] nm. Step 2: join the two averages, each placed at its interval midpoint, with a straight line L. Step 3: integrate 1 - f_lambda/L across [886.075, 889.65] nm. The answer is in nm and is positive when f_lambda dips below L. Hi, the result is 0.06 nm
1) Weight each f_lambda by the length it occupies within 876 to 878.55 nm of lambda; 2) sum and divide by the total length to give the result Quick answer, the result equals 14.5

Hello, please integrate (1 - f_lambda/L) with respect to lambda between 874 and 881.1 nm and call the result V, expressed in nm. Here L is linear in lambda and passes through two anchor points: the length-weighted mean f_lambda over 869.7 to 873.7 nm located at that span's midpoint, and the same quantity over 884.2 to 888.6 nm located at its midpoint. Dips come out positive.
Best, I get 0.053 nm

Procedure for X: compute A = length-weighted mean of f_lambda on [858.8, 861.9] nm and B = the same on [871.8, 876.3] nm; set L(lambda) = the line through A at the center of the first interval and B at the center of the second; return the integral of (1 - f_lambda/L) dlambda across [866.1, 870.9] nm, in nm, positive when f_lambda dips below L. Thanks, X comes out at 0.13 nm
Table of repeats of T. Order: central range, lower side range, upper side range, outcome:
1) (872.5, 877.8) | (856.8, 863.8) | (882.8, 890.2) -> 0.01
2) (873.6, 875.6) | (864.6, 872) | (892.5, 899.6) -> -0.01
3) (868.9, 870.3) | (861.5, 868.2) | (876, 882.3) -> -0.03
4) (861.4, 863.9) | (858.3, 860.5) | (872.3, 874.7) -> -0.04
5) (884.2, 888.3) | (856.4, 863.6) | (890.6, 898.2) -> 0.01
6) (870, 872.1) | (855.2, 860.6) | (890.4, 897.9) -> -0.03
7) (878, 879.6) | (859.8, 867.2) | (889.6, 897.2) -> -0.02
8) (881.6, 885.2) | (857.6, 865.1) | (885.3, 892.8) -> -0.02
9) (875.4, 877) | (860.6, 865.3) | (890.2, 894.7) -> 0.01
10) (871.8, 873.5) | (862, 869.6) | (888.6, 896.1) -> -0.02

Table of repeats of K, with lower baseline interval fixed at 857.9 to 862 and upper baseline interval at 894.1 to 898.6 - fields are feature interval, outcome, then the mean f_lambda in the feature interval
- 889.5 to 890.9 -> 0.01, 14.5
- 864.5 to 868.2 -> 0.22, 13.4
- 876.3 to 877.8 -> 0.03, 14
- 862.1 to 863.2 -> 0.00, 14.1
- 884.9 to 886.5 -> -0.02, 14.7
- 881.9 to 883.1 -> -0.02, 14.7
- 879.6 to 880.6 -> 0.01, 14.2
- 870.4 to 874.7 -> -0.03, 14.4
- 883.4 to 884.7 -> -0.01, 14.6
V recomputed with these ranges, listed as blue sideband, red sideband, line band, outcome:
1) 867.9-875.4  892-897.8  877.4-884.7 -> -0.037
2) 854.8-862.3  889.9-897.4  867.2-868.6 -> 0.028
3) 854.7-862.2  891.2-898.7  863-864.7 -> -0.024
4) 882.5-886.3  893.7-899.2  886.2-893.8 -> 0.116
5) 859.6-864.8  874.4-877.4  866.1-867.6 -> 0.124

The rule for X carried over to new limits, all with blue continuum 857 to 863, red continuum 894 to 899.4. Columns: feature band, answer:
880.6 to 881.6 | 0.029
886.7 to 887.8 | 0.036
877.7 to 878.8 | -0.036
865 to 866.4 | 0.147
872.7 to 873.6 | 0.003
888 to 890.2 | -0.002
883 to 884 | -0.024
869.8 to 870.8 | -0.030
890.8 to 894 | -0.028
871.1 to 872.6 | -0.022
